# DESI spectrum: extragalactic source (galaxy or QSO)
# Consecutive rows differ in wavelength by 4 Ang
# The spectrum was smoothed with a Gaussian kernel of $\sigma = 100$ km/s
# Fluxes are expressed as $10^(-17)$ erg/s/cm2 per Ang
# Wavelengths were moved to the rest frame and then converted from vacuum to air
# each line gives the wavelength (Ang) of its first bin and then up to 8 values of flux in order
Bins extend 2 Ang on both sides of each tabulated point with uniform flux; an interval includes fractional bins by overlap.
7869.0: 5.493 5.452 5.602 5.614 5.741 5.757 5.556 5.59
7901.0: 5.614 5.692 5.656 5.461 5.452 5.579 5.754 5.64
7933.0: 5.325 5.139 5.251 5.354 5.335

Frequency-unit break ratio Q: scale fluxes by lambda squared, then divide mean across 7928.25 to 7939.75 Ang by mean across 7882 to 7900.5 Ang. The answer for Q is 0.95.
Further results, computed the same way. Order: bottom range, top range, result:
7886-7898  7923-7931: 1.02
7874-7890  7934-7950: 0.95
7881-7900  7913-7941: 0.98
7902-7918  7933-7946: 0.95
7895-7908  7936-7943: 0.93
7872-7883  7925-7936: 1.00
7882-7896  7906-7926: 0.99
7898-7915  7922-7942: 0.98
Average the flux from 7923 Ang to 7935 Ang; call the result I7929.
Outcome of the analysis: 5.57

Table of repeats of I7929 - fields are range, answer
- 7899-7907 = 5.65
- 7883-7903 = 5.65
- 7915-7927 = 5.59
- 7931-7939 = 5.23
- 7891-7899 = 5.57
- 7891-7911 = 5.62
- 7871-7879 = 5.53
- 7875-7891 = 5.68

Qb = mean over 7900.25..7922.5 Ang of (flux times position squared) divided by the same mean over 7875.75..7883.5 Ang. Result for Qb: 1.00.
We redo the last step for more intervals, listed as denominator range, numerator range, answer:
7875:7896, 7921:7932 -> 1.01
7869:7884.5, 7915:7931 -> 1.02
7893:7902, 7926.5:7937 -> 0.98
